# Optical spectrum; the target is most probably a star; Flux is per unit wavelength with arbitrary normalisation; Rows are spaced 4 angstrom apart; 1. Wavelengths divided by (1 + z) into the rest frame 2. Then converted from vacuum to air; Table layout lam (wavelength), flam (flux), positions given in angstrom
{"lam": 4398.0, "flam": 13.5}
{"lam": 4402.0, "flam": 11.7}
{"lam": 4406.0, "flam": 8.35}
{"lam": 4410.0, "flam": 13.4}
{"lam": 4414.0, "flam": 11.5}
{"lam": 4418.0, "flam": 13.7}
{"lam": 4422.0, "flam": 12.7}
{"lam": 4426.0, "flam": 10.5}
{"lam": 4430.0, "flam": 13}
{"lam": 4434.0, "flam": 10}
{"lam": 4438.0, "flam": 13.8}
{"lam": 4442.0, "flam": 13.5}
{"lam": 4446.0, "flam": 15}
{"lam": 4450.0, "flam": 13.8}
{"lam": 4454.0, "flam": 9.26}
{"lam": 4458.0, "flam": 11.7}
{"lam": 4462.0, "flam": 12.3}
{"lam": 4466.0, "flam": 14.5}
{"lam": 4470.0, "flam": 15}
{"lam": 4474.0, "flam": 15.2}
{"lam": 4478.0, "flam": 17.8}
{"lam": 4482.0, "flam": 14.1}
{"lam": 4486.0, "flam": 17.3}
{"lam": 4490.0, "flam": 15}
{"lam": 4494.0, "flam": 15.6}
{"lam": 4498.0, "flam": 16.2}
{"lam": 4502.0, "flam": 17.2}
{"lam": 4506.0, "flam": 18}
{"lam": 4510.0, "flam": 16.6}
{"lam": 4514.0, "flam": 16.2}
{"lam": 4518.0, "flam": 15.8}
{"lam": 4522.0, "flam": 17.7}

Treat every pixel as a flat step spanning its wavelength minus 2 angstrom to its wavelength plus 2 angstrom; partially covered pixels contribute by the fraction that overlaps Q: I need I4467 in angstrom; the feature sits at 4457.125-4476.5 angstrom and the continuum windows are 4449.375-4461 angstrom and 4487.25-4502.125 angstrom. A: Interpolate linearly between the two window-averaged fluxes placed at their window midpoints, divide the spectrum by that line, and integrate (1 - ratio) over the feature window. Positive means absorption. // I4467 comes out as -1.85 angstrom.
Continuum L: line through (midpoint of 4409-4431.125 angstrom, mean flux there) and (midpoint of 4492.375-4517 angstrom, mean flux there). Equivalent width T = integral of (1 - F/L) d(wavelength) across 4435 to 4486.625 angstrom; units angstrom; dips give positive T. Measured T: 1.9 angstrom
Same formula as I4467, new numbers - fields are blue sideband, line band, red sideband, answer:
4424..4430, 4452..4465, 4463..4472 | 2.3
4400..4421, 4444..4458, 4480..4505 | 1.3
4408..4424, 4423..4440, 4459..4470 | 1.5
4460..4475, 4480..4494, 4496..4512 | 0.2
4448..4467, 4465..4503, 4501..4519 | -3.4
